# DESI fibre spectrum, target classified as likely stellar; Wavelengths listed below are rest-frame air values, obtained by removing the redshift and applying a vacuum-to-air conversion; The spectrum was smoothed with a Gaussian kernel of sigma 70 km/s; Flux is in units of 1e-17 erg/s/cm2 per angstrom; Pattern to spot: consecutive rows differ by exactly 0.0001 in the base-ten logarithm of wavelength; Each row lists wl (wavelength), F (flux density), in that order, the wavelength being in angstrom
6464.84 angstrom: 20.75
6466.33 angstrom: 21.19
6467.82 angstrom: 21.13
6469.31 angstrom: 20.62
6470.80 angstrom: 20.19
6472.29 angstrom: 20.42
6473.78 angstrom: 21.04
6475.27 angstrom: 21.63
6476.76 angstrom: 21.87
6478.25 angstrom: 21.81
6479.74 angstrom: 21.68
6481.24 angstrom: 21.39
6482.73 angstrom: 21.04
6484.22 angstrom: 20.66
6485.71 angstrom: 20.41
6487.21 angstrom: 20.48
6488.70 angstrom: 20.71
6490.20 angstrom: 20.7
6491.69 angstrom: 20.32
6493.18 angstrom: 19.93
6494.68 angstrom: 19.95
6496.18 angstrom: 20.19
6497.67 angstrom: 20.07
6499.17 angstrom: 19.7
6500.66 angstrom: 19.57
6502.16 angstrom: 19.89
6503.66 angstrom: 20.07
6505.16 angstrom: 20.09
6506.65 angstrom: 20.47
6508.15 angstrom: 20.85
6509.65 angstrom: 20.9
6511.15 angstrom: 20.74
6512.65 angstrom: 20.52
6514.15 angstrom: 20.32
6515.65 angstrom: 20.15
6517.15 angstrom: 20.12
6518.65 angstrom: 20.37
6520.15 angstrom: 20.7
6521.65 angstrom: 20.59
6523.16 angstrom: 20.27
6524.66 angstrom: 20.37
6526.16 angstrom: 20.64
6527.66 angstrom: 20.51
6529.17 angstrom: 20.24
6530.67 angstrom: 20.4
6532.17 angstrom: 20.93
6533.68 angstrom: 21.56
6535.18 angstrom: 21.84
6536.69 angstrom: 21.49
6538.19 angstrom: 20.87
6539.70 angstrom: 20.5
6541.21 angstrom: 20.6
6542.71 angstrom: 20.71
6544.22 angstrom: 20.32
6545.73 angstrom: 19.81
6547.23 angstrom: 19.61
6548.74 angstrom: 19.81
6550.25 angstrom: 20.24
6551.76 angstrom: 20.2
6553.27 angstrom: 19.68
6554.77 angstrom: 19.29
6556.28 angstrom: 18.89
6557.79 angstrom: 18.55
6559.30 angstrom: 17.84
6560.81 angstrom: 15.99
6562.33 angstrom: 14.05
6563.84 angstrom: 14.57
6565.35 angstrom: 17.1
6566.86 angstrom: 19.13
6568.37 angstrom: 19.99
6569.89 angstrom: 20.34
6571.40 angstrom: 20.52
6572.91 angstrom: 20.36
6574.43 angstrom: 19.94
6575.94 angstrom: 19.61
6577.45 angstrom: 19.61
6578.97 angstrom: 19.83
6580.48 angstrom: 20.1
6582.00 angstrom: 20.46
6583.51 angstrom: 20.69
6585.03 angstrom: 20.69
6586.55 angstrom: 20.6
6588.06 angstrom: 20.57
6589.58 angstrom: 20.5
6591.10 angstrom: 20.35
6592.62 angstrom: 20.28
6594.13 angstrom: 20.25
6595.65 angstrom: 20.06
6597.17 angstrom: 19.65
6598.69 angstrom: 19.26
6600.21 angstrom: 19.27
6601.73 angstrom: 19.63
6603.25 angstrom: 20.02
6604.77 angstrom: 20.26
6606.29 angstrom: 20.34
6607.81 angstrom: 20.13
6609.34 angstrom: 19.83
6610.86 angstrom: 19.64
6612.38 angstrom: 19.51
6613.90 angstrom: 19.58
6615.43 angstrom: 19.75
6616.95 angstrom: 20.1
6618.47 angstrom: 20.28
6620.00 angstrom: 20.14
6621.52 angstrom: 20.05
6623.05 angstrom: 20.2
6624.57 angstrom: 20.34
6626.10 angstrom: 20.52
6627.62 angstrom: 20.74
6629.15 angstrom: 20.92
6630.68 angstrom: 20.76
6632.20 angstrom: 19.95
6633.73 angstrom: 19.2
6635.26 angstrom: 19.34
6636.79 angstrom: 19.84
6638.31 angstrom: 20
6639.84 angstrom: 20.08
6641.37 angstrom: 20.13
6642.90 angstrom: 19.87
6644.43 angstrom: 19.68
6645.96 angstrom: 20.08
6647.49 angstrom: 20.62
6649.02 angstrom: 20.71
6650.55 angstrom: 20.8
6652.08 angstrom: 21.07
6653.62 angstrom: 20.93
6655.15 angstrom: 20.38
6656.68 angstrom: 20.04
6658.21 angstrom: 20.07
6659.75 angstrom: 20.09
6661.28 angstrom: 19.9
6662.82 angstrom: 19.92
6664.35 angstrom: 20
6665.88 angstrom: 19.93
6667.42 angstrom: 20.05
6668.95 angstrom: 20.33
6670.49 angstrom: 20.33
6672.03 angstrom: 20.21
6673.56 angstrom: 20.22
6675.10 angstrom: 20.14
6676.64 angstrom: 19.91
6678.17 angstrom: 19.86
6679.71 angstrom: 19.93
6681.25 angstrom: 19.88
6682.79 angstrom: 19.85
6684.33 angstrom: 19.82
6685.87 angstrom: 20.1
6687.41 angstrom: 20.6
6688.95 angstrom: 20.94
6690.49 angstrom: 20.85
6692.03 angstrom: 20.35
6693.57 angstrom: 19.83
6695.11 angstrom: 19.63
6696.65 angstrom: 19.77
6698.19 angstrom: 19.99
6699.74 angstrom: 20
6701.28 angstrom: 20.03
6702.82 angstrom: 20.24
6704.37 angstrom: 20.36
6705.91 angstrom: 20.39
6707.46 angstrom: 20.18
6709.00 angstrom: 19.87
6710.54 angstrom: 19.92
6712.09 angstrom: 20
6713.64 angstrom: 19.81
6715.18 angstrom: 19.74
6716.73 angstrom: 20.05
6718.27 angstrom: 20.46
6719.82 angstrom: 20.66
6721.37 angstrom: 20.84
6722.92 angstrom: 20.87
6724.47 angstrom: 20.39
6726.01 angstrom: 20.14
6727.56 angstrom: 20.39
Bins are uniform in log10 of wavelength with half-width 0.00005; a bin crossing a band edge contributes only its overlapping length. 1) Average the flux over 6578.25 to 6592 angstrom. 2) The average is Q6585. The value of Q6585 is 20.4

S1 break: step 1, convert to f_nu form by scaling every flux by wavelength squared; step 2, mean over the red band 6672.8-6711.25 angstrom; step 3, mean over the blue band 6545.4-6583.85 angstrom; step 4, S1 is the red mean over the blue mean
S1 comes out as 1.1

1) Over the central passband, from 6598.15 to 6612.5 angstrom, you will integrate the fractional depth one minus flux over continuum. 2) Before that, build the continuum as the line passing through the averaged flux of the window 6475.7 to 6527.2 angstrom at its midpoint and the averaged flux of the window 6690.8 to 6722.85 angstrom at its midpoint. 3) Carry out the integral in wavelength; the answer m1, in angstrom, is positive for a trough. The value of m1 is 0.4 angstrom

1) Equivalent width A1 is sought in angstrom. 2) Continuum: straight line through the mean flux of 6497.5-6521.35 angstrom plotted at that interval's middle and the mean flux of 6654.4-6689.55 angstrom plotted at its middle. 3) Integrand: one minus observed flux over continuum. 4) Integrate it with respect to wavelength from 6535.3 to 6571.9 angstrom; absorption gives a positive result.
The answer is 1.9 angstrom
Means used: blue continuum 20.3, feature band 19.2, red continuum 20.1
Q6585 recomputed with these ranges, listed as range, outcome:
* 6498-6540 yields 20.5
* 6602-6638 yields 20.1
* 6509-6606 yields 19.9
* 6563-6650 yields 19.9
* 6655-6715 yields 20.1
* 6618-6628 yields 20.3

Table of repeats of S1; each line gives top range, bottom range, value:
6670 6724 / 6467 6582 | 1.06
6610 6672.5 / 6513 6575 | 1.05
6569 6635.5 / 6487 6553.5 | 1.01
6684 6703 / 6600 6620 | 1.04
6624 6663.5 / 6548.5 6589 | 1.08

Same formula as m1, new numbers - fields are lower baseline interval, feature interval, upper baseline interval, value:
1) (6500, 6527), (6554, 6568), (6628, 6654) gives 2.05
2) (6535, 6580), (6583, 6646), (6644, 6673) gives -0.63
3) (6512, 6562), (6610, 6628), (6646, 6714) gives 0.07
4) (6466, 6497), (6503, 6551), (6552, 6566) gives -4.35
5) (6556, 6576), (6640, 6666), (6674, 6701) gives -0.90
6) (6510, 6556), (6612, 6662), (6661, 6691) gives 0.10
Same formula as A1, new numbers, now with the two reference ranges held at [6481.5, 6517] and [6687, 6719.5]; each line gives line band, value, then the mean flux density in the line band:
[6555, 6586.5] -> 2.05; 19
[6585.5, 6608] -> 0.19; 20.1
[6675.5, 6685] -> 0.13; 19.9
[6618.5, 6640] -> 0.07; 20.2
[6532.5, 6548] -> -0.32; 20.7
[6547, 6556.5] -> 0.27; 19.7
